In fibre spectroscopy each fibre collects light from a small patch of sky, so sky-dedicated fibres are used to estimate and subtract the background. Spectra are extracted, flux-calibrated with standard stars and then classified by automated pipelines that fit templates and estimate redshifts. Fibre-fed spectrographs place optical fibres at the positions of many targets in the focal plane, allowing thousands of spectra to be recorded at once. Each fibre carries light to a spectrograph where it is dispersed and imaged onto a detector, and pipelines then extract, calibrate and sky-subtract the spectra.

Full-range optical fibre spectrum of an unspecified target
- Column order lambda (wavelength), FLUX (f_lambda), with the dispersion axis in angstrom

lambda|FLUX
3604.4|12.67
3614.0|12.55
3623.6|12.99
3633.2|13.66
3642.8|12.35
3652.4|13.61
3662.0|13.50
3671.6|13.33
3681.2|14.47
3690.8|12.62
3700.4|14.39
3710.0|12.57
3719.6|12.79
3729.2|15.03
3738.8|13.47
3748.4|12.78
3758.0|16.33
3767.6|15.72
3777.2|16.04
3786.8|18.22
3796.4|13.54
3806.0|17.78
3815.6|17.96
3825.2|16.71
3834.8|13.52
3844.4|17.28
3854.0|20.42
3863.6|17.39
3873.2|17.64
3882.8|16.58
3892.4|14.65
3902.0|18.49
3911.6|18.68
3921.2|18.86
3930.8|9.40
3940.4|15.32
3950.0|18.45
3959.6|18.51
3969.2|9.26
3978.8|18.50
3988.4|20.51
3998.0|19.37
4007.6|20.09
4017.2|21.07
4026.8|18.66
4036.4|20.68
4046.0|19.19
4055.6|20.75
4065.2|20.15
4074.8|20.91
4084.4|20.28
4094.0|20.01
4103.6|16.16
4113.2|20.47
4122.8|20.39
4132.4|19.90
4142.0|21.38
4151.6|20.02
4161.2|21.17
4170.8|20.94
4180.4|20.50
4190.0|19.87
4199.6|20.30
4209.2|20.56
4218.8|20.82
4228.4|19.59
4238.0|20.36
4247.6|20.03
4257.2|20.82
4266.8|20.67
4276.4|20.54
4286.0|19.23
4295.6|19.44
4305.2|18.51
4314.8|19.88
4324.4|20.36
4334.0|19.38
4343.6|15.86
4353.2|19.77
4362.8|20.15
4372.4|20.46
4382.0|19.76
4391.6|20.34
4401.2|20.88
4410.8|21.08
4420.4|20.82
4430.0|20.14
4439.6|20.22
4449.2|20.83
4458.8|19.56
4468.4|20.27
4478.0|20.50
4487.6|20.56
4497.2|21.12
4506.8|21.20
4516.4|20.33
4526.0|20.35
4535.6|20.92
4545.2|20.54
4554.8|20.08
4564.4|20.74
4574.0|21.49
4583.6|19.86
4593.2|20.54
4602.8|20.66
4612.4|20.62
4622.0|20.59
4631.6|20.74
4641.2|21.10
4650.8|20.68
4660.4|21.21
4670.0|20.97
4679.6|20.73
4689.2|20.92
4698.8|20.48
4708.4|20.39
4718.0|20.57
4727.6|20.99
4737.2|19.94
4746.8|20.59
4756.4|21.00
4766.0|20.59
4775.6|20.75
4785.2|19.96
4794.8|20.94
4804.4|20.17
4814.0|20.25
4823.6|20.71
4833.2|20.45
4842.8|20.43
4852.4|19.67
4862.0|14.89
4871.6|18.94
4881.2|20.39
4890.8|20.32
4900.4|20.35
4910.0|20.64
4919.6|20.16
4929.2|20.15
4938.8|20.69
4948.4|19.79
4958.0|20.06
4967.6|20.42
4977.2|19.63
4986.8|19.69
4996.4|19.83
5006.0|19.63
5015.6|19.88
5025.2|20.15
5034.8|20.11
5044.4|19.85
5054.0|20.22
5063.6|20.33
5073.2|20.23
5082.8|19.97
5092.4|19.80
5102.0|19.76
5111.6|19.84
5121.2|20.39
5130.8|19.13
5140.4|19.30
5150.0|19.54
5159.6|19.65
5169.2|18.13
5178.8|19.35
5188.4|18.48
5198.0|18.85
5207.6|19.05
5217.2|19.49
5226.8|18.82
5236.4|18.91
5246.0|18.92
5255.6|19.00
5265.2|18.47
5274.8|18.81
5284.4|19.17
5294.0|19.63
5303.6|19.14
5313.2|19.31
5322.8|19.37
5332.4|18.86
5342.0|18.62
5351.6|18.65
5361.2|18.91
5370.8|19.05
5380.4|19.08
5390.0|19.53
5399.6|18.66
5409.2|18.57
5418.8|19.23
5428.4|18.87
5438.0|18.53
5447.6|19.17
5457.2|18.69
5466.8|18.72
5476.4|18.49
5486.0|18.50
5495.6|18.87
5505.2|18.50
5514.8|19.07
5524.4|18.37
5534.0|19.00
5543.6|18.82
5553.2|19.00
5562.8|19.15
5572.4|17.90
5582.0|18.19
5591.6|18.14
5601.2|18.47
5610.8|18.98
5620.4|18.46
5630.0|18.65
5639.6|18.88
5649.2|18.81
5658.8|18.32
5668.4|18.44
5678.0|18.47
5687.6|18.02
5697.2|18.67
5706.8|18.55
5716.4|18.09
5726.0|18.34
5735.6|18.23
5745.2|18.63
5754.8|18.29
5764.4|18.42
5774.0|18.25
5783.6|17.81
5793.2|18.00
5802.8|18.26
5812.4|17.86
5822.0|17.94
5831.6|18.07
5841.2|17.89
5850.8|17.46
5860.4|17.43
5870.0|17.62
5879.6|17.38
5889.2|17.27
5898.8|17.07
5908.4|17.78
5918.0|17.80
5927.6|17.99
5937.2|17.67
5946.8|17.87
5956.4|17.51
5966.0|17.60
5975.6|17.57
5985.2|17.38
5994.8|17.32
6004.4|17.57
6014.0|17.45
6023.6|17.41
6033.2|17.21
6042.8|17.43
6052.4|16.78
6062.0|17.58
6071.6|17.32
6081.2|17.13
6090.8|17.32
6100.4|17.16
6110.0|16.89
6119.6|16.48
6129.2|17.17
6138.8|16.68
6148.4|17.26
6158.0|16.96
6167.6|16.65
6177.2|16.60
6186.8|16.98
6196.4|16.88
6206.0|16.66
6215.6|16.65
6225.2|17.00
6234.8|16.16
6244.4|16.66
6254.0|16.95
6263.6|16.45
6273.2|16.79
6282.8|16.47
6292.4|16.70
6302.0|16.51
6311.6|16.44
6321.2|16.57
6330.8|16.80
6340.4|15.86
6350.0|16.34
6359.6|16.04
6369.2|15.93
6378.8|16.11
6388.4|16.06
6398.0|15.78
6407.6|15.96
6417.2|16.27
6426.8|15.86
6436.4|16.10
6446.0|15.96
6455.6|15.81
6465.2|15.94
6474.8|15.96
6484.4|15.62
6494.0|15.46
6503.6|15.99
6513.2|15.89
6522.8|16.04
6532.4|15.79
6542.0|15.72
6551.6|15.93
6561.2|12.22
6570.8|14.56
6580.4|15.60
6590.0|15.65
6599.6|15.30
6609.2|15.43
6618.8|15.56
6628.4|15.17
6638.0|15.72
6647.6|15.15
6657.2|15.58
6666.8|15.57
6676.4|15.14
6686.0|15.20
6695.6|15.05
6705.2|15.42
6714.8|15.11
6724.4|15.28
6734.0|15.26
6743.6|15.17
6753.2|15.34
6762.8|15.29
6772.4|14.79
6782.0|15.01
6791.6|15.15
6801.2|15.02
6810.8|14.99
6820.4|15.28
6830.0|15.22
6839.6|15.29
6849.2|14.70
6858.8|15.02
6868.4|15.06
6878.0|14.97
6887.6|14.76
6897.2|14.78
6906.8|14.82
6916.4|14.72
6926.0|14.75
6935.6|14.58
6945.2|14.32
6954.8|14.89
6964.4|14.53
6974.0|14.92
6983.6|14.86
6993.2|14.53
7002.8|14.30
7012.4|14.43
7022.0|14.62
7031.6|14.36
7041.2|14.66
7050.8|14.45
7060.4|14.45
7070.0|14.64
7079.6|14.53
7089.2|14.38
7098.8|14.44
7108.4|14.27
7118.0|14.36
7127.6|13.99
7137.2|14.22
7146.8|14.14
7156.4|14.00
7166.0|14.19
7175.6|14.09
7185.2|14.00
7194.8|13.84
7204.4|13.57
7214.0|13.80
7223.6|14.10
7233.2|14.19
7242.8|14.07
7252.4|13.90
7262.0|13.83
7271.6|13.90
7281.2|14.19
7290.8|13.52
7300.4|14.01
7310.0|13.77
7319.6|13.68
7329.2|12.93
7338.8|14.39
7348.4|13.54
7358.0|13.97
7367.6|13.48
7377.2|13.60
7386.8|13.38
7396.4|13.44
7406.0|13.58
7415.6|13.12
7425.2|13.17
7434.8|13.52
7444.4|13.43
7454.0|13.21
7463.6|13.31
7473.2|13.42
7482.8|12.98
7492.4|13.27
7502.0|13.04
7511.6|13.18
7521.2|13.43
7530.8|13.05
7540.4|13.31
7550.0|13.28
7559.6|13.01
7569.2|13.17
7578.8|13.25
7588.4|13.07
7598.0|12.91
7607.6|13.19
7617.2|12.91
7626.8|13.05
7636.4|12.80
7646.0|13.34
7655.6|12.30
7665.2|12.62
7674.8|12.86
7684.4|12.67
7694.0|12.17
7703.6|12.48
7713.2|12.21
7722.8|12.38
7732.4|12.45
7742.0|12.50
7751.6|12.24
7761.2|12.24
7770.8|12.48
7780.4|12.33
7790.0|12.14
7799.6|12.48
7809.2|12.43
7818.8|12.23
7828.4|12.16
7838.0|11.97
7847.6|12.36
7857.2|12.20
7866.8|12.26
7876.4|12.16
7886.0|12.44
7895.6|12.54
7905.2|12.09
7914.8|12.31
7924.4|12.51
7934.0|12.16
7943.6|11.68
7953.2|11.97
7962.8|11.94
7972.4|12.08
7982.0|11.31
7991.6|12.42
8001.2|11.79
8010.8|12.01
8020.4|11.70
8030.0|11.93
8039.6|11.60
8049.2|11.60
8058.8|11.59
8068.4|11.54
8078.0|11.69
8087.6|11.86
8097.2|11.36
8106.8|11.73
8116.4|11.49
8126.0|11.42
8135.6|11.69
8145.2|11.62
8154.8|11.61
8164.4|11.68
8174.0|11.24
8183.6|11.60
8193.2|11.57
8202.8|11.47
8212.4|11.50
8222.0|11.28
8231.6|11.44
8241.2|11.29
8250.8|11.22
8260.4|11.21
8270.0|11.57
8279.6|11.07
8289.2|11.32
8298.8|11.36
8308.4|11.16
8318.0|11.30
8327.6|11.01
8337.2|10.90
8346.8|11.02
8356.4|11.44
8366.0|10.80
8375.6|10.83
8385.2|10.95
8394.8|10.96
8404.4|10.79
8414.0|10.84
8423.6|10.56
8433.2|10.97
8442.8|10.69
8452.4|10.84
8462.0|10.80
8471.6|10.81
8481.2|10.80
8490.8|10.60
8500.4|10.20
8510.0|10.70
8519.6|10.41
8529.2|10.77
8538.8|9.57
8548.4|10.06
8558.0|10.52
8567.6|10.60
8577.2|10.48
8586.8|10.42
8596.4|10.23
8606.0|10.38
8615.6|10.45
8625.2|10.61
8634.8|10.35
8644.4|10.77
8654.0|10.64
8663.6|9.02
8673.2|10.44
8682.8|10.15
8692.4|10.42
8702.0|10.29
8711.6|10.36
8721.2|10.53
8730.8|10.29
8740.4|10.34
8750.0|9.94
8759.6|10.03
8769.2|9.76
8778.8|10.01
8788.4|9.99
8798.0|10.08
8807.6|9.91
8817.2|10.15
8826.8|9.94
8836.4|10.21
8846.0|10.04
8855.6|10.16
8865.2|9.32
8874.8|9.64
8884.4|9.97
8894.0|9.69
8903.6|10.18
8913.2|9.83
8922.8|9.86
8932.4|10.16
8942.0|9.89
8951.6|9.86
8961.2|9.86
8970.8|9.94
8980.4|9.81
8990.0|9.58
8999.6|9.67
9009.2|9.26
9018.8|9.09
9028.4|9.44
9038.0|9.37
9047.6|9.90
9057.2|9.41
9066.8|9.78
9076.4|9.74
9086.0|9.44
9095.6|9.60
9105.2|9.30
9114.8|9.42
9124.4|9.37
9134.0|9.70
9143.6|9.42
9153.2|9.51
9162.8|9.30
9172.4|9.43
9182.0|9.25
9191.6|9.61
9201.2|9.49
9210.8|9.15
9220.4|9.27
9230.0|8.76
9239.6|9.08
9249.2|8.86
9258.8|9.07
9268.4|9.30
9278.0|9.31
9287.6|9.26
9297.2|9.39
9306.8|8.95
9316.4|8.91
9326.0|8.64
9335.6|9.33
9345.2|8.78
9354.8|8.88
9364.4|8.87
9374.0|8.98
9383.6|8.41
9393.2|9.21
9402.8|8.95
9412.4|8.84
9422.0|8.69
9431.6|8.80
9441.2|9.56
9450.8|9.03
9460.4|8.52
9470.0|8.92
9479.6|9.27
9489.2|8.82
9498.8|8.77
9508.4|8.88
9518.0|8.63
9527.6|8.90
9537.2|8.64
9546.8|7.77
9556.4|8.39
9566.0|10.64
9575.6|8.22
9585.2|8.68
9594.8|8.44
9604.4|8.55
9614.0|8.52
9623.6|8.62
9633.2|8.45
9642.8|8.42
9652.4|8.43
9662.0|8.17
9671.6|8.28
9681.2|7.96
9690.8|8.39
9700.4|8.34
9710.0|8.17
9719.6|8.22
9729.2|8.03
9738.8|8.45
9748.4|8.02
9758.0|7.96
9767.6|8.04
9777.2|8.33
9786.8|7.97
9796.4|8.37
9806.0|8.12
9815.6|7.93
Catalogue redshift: 0.00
